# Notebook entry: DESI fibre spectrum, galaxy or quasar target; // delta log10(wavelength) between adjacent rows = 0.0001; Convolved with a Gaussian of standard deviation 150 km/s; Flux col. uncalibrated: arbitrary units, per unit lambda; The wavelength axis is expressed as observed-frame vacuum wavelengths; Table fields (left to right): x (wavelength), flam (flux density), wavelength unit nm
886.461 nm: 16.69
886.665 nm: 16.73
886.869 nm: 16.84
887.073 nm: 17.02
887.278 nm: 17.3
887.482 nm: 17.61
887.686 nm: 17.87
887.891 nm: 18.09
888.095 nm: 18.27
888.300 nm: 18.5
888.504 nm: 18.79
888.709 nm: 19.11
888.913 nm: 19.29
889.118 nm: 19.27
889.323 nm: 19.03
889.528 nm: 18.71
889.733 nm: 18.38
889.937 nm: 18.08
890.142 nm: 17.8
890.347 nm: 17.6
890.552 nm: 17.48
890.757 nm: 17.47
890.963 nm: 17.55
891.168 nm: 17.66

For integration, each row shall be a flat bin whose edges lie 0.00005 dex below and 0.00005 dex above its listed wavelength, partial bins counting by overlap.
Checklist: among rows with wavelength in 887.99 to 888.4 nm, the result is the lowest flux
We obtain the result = 18.27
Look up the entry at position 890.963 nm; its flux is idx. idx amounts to 17.55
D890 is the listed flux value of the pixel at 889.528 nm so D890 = 18.71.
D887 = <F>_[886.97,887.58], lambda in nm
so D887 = 17.3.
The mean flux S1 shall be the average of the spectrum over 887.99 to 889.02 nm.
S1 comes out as 18.8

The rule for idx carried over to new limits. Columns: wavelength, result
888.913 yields 19.29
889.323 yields 19.03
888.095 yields 18.27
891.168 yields 17.66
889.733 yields 18.38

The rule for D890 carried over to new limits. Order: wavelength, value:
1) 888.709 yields 19.11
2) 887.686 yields 17.87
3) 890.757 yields 17.47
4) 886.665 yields 16.73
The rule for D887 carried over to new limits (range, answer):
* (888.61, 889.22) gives 19.2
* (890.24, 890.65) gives 17.5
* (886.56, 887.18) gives 16.9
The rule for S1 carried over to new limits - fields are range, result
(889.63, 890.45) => 18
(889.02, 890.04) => 18.7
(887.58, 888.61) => 18.3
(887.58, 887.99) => 18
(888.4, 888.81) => 19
